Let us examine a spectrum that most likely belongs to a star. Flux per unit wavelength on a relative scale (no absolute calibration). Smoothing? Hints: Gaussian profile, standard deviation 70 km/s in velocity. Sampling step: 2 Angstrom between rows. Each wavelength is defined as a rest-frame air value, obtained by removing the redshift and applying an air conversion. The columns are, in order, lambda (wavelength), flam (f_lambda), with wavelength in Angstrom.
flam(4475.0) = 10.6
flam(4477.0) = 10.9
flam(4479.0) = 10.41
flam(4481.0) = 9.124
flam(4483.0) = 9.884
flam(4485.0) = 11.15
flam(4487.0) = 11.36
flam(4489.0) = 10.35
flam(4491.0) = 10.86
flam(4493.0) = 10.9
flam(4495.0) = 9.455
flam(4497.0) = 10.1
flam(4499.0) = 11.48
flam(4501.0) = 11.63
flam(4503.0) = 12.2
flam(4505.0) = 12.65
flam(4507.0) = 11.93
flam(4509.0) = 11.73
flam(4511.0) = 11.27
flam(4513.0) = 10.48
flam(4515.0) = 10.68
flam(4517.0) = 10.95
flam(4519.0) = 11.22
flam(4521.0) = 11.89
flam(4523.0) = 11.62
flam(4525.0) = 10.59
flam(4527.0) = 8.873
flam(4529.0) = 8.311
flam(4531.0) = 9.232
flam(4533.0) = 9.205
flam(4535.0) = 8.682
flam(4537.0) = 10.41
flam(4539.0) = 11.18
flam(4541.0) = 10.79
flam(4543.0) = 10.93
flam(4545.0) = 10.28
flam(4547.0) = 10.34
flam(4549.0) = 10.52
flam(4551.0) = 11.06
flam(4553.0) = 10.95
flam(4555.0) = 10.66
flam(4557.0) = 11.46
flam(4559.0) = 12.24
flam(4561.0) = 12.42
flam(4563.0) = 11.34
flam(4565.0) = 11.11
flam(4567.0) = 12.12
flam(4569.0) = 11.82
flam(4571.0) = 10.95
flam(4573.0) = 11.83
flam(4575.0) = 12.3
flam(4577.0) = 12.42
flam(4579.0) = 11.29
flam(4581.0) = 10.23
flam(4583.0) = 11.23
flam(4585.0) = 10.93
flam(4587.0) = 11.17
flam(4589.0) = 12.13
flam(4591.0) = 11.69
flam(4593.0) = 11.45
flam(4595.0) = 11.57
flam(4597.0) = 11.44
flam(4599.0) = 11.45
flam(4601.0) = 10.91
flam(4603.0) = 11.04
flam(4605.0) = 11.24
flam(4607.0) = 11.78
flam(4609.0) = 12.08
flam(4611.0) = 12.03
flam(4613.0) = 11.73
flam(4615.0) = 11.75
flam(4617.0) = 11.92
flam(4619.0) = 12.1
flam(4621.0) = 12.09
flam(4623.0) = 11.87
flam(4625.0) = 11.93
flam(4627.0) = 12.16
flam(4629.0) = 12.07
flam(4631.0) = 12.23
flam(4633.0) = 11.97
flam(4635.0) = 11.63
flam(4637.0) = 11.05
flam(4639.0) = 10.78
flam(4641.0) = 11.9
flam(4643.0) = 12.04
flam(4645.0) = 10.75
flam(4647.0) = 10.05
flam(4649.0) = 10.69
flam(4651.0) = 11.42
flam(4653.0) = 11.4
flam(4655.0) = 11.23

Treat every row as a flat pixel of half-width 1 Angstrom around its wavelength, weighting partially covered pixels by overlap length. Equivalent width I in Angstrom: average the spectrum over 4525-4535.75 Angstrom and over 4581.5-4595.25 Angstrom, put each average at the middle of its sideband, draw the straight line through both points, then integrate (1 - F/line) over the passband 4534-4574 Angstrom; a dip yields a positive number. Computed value -4.2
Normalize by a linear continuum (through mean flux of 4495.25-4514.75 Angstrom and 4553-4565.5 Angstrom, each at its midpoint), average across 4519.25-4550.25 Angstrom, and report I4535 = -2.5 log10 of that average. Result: 0.12 mag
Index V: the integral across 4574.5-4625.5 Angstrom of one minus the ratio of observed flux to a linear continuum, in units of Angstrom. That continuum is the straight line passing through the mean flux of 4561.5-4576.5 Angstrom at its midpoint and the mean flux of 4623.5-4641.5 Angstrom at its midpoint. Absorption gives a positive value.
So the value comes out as 0.5 Angstrom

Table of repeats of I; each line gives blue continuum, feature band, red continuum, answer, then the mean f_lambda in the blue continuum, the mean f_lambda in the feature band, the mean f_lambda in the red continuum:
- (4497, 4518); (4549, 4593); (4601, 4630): 0.7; 11.4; 11.5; 11.8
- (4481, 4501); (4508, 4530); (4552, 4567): 0.5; 10.6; 10.7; 11.5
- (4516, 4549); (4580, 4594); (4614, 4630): 0.1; 10.3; 11.3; 12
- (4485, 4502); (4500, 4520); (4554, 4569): -0.9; 10.8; 11.5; 11.6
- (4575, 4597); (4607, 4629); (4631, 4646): -0.9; 11.5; 12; 11.5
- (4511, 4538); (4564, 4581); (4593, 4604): -1.1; 10.2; 11.6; 11.3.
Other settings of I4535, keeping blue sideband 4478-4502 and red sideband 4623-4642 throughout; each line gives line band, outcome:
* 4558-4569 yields -0.06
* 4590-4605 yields 0.01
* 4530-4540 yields 0.13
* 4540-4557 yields 0.03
